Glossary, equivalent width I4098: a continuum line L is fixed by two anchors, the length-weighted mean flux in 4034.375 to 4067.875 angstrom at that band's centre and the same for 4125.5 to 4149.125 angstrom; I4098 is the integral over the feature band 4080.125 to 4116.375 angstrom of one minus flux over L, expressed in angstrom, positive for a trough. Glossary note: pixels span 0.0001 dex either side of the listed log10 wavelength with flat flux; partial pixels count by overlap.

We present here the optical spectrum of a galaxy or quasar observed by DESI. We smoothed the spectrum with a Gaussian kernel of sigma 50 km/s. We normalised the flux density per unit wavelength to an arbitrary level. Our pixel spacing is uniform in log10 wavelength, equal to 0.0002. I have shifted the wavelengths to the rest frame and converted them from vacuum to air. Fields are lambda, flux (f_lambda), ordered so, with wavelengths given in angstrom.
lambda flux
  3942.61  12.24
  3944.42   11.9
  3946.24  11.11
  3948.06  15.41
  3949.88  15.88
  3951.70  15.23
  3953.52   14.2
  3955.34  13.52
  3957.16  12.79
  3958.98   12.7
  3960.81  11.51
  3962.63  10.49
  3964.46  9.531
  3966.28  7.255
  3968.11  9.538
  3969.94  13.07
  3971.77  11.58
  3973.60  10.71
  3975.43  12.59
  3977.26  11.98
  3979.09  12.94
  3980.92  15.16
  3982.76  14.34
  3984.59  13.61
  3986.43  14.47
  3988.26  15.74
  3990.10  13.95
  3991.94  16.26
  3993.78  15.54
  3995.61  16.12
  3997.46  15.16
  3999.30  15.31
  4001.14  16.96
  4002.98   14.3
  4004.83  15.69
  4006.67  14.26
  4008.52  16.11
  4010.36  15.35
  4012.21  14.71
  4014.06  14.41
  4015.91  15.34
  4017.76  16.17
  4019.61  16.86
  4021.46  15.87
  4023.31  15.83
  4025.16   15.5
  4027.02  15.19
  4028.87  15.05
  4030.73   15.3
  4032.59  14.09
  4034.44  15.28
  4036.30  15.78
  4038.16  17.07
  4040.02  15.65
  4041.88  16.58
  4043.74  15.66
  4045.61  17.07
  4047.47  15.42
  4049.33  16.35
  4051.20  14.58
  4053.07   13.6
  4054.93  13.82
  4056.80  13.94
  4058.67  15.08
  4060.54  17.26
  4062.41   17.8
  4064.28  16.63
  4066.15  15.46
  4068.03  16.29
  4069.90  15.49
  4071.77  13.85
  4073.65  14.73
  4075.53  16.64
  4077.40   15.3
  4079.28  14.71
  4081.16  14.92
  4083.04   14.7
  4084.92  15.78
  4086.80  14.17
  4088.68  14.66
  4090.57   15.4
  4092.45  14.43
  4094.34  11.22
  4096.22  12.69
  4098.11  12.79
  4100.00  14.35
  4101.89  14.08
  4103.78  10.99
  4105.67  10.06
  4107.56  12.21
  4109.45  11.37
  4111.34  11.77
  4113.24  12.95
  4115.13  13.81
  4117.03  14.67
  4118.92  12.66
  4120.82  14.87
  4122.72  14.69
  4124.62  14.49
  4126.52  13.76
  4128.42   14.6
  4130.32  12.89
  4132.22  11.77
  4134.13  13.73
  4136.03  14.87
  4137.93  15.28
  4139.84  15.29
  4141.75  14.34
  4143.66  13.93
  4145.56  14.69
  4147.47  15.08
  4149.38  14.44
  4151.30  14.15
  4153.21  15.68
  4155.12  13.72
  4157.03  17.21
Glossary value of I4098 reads 3.9 angstrom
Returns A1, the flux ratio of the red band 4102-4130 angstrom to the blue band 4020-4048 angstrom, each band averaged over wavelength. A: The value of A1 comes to 0.8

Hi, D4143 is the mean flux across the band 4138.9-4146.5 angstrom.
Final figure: 14.6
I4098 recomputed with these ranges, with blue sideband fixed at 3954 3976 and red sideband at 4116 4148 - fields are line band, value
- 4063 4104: -3.86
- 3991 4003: -3.95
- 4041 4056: -3.08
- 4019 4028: -2.55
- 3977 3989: -2.58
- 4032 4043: -2.83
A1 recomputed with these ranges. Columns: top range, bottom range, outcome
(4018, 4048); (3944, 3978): 1.30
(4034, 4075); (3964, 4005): 1.15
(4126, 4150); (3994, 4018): 0.93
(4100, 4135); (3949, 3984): 1.06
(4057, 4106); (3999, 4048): 0.94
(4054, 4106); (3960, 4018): 1.06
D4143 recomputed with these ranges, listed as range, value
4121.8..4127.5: 14.3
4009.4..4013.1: 15.1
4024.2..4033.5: 15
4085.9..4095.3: 14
